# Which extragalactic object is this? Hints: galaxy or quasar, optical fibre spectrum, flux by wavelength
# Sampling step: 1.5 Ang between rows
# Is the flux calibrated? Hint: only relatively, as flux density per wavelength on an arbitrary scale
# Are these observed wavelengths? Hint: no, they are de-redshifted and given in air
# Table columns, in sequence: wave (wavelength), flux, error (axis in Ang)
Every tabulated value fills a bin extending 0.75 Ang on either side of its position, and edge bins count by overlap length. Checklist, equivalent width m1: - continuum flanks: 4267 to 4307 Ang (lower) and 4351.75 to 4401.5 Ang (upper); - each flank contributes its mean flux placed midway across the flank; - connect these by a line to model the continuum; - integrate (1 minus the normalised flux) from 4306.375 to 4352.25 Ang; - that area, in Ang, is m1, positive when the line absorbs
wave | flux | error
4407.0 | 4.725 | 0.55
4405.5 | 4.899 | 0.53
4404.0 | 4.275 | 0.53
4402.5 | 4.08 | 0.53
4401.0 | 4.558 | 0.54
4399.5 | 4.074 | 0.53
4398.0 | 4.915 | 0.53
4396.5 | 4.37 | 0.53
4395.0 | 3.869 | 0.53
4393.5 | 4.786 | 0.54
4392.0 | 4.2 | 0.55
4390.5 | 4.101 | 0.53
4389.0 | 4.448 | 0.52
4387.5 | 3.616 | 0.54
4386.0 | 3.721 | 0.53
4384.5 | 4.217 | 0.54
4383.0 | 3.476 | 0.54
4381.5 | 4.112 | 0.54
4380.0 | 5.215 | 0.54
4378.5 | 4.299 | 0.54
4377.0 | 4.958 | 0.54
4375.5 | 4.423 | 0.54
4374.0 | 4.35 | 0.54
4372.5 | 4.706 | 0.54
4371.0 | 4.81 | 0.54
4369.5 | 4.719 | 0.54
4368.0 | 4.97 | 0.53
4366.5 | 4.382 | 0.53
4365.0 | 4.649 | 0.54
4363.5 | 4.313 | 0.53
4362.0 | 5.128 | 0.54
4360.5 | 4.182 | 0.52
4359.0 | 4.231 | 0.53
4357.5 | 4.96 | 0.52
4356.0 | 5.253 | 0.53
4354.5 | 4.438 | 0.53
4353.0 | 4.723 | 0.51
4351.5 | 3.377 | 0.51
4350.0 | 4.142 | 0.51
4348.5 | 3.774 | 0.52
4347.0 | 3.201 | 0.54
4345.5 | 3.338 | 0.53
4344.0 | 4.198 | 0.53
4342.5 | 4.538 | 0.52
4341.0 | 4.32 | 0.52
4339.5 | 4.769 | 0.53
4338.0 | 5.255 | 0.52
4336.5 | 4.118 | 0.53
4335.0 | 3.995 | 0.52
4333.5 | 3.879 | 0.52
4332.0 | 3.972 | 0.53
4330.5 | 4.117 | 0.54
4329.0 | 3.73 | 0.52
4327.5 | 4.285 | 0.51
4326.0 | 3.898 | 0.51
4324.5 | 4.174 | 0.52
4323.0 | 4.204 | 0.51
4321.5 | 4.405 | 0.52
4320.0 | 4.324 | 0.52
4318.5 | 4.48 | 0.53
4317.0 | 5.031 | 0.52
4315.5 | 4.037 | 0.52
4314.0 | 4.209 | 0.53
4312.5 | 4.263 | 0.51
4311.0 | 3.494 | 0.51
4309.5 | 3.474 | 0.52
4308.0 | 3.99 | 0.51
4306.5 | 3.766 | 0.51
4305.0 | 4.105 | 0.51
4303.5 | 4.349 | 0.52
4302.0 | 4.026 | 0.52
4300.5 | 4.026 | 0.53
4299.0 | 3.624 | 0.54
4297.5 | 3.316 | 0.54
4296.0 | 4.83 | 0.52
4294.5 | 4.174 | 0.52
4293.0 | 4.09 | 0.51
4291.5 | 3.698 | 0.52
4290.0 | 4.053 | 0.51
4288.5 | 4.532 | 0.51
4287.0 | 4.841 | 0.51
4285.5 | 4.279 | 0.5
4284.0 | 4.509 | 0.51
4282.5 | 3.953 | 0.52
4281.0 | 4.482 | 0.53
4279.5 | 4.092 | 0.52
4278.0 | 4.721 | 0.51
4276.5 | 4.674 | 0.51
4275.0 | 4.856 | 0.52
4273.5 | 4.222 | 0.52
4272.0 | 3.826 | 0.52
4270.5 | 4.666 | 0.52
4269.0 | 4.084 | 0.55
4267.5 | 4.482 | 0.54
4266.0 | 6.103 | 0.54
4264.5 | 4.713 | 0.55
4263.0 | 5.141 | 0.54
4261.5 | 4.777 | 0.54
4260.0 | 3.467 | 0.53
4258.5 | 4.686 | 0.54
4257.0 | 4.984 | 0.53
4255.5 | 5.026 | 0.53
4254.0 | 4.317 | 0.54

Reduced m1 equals 2.55 Ang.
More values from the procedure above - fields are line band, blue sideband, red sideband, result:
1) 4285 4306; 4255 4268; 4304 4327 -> 1.2 Ang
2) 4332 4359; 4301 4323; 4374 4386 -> 0.0 Ang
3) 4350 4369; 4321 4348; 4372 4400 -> -1.4 Ang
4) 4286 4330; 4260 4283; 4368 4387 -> 3.8 Ang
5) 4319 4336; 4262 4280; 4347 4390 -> 1.5 Ang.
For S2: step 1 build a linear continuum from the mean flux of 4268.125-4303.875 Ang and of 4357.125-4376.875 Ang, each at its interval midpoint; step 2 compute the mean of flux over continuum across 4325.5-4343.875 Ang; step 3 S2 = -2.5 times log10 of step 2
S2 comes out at 0.055 mag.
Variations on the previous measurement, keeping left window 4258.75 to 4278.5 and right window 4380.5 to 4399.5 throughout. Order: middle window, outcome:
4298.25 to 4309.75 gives 0.14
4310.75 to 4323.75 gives 0.03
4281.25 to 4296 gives 0.06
